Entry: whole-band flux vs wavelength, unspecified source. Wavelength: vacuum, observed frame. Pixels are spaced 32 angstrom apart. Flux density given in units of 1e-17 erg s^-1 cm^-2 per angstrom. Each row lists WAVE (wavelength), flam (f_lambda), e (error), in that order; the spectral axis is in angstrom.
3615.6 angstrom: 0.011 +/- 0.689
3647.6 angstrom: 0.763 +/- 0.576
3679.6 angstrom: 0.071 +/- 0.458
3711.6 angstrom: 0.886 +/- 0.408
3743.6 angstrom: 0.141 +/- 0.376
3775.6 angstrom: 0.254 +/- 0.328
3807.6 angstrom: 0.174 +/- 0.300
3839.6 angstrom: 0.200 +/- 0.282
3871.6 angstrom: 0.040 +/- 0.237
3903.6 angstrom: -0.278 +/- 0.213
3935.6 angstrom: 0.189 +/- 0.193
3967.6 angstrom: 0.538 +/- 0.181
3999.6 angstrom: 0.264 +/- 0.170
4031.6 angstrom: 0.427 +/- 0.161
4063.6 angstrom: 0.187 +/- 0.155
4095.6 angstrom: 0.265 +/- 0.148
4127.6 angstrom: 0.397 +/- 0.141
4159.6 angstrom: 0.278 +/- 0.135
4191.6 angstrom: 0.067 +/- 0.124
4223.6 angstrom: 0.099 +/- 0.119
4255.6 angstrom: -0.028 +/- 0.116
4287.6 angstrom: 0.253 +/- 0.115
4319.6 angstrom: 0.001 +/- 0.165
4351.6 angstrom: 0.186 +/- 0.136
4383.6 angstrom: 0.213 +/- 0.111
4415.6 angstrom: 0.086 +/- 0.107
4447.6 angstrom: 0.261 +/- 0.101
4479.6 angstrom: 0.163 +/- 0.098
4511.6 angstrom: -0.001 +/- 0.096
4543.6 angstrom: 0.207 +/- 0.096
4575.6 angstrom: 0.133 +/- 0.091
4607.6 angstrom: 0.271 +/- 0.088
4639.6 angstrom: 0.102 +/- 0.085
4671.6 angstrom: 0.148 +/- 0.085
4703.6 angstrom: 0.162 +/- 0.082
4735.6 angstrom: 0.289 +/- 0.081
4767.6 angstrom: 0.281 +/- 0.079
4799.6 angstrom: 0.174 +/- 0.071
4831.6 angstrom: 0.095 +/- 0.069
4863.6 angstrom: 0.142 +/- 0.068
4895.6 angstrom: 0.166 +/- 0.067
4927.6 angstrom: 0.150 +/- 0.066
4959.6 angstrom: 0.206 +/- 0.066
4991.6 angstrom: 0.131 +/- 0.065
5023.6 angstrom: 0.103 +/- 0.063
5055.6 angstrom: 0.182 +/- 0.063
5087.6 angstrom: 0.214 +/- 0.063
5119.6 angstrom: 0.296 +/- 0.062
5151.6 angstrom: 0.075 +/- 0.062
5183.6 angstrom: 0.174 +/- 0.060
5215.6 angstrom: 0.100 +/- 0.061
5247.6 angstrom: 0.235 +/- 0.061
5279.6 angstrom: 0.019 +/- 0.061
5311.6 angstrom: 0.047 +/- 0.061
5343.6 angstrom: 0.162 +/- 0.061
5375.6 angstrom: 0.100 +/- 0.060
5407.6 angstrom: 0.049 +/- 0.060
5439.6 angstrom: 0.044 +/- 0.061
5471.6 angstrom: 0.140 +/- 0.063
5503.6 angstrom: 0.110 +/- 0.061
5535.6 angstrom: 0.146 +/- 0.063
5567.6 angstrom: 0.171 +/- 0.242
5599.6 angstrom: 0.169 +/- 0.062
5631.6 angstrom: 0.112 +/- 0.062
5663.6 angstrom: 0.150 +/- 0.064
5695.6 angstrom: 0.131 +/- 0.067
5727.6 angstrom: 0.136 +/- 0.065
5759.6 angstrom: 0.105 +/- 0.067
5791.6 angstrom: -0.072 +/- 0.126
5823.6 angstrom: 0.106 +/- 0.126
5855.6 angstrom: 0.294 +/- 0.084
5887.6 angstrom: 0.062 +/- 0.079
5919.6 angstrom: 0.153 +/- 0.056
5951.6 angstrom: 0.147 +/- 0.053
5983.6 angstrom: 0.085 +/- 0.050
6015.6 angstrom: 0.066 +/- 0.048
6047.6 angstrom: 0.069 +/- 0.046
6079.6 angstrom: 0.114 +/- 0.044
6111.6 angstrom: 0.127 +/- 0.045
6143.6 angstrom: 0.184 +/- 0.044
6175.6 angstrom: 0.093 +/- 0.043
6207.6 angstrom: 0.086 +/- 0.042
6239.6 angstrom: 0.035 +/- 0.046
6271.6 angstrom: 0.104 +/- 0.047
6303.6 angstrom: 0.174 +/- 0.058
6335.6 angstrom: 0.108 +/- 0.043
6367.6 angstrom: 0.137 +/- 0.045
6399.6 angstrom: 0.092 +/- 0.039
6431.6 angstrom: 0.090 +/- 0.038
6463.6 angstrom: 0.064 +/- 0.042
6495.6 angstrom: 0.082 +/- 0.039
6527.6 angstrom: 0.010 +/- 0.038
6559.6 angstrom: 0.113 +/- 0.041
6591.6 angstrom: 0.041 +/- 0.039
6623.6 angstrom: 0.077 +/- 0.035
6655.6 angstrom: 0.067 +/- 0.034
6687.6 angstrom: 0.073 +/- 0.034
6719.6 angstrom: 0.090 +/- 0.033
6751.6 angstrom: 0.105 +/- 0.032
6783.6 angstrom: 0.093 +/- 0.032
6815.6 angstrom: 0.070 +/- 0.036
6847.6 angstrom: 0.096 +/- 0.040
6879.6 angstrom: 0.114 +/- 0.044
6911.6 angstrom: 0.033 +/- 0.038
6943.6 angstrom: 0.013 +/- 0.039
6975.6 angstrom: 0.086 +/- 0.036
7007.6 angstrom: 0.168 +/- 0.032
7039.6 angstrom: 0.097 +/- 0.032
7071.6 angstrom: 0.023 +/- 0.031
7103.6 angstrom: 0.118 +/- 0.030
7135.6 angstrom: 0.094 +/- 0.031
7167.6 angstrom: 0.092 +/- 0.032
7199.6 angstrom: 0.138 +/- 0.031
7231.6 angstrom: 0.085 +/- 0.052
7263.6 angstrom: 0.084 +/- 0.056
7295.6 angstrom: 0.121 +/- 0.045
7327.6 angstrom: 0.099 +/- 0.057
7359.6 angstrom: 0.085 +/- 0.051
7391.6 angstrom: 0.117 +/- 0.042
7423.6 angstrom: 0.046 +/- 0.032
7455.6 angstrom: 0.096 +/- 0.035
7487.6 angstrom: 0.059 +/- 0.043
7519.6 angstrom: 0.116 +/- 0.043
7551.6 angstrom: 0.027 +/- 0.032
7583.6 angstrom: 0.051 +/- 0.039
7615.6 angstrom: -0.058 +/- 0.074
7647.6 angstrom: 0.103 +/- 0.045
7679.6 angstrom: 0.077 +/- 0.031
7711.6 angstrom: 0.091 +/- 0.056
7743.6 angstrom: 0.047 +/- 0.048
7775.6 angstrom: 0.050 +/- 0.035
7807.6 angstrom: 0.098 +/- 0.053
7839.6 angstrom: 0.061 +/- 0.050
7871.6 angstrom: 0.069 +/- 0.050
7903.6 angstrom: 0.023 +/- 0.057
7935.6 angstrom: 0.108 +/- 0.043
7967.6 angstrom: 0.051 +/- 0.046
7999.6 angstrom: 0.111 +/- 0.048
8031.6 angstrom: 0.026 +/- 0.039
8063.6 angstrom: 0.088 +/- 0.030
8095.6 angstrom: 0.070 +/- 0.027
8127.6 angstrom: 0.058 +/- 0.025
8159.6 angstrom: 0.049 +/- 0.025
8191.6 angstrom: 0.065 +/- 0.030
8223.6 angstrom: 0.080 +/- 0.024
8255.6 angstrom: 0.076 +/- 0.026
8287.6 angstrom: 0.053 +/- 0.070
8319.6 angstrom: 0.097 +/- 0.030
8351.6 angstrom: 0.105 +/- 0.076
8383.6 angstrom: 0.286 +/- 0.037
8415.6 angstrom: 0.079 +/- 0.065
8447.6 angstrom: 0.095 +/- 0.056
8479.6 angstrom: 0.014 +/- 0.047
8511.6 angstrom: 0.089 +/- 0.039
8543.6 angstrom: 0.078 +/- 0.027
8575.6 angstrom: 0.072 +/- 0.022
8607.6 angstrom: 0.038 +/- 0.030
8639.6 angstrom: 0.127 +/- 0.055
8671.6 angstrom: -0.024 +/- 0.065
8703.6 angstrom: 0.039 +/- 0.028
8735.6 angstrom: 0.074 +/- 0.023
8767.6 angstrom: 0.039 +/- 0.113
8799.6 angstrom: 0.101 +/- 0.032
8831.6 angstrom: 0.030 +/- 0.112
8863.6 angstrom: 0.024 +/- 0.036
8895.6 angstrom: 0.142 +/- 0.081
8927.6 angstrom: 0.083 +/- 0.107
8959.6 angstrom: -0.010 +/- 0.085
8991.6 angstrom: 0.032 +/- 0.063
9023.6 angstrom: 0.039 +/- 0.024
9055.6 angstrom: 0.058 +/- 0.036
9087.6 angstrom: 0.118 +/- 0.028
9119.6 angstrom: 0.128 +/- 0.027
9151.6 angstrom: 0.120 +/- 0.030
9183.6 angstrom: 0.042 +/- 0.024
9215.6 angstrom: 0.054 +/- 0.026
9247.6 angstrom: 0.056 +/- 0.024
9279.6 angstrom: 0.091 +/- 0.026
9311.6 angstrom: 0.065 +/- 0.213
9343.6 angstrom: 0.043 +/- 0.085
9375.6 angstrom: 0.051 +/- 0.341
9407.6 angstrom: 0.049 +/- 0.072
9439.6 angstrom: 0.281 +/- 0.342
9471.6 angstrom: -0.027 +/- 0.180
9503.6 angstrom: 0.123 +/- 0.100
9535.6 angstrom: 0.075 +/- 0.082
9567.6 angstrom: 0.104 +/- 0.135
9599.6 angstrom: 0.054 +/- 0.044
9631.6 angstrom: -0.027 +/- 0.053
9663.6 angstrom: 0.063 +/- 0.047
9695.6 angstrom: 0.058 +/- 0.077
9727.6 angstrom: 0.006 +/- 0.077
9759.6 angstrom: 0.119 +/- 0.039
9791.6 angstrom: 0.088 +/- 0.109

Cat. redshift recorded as 1.25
